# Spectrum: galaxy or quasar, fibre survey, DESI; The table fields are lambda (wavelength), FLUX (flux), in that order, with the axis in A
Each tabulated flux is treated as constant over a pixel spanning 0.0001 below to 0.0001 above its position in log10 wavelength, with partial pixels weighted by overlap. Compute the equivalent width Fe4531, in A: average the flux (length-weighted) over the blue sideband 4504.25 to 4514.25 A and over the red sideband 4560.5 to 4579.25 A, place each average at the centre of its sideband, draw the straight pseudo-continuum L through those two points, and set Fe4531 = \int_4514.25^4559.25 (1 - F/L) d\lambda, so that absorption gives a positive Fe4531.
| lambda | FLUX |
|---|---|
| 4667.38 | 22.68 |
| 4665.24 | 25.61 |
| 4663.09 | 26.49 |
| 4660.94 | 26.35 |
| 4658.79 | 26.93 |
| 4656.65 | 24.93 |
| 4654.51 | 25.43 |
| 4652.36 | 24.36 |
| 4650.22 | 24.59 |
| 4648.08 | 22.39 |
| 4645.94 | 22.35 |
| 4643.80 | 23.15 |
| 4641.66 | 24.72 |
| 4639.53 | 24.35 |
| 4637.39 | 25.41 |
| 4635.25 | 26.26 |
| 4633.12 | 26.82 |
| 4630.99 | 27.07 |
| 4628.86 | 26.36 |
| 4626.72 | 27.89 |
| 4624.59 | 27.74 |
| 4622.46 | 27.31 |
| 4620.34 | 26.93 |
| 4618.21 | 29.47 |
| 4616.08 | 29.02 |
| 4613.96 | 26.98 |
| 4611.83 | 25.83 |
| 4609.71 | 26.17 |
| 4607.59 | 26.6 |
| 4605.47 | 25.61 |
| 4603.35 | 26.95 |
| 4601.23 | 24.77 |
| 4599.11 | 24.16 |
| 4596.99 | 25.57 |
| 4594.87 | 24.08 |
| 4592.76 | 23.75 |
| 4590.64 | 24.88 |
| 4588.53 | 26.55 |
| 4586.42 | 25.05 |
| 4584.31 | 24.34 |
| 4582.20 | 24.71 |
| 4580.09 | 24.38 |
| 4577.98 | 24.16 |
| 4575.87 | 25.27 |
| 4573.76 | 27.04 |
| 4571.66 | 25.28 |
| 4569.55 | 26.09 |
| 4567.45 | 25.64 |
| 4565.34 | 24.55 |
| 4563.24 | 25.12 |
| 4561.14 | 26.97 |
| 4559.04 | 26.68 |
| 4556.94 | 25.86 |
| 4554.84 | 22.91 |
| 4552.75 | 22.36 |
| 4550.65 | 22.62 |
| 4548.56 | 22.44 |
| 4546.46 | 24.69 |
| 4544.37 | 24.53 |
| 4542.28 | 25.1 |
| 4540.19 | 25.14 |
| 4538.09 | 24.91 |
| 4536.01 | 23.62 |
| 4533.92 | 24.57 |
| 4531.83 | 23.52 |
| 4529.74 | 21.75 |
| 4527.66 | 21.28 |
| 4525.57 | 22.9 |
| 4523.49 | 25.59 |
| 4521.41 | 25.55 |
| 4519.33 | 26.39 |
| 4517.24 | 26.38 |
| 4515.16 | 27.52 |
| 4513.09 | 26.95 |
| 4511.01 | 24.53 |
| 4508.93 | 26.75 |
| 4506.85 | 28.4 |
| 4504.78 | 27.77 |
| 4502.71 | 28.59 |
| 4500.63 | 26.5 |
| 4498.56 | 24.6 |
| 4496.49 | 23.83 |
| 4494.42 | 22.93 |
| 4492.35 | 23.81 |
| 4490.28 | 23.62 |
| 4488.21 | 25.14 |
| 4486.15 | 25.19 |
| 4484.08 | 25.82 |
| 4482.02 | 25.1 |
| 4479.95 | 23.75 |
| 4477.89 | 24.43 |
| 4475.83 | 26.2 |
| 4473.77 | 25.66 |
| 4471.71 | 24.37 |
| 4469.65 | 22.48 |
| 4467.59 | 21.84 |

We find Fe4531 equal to 3.3 A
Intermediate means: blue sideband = 26.9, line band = 24.3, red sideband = 25.5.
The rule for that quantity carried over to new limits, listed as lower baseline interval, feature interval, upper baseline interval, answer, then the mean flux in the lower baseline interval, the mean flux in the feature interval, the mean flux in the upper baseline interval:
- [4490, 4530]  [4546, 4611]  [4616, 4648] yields 2.0 A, 25.4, 25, 26.1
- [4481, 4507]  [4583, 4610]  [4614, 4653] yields 0.6 A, 25.4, 25.2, 25.9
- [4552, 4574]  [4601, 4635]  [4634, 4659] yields -3.1 A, 25.3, 27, 24.5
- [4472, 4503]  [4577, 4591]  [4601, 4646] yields 0.6 A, 24.9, 24.9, 26.4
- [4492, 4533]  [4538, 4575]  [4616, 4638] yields 1.7 A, 25.3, 24.9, 27.3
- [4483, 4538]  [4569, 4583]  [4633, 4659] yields -0.2 A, 25.1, 25.2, 24.6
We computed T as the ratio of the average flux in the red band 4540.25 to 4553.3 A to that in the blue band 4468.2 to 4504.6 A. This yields 1.0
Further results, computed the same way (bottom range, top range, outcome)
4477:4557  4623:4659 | 1.02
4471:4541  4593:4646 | 1.04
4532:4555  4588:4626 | 1.10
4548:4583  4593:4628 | 1.07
